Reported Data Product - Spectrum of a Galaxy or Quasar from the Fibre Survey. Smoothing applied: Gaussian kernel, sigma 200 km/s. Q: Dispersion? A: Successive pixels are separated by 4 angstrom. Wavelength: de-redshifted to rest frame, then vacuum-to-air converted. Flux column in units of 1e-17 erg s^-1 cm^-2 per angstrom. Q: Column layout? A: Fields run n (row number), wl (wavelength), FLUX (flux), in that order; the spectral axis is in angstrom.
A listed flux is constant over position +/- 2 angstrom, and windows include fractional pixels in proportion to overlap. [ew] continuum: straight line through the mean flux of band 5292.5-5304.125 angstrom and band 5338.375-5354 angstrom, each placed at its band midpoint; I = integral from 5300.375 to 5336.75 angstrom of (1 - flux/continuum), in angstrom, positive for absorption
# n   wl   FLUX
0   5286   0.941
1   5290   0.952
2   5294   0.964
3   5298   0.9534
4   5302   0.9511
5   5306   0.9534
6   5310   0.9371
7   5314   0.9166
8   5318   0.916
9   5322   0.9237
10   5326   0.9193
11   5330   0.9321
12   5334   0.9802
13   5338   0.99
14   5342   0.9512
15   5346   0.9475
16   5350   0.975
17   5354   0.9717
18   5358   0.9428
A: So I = 0.81 angstrom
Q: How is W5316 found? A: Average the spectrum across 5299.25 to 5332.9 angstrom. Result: 0.933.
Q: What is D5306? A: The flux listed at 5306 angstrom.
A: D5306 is 0.9534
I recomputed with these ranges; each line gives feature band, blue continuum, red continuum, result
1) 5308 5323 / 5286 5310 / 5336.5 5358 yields 0.52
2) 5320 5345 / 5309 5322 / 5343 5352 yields -0.18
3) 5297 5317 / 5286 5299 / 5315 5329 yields -0.06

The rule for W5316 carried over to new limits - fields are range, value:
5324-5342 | 0.955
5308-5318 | 0.925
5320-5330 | 0.924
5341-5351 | 0.957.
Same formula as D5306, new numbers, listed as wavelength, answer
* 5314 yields 0.9166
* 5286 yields 0.941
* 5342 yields 0.9512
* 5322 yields 0.9237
